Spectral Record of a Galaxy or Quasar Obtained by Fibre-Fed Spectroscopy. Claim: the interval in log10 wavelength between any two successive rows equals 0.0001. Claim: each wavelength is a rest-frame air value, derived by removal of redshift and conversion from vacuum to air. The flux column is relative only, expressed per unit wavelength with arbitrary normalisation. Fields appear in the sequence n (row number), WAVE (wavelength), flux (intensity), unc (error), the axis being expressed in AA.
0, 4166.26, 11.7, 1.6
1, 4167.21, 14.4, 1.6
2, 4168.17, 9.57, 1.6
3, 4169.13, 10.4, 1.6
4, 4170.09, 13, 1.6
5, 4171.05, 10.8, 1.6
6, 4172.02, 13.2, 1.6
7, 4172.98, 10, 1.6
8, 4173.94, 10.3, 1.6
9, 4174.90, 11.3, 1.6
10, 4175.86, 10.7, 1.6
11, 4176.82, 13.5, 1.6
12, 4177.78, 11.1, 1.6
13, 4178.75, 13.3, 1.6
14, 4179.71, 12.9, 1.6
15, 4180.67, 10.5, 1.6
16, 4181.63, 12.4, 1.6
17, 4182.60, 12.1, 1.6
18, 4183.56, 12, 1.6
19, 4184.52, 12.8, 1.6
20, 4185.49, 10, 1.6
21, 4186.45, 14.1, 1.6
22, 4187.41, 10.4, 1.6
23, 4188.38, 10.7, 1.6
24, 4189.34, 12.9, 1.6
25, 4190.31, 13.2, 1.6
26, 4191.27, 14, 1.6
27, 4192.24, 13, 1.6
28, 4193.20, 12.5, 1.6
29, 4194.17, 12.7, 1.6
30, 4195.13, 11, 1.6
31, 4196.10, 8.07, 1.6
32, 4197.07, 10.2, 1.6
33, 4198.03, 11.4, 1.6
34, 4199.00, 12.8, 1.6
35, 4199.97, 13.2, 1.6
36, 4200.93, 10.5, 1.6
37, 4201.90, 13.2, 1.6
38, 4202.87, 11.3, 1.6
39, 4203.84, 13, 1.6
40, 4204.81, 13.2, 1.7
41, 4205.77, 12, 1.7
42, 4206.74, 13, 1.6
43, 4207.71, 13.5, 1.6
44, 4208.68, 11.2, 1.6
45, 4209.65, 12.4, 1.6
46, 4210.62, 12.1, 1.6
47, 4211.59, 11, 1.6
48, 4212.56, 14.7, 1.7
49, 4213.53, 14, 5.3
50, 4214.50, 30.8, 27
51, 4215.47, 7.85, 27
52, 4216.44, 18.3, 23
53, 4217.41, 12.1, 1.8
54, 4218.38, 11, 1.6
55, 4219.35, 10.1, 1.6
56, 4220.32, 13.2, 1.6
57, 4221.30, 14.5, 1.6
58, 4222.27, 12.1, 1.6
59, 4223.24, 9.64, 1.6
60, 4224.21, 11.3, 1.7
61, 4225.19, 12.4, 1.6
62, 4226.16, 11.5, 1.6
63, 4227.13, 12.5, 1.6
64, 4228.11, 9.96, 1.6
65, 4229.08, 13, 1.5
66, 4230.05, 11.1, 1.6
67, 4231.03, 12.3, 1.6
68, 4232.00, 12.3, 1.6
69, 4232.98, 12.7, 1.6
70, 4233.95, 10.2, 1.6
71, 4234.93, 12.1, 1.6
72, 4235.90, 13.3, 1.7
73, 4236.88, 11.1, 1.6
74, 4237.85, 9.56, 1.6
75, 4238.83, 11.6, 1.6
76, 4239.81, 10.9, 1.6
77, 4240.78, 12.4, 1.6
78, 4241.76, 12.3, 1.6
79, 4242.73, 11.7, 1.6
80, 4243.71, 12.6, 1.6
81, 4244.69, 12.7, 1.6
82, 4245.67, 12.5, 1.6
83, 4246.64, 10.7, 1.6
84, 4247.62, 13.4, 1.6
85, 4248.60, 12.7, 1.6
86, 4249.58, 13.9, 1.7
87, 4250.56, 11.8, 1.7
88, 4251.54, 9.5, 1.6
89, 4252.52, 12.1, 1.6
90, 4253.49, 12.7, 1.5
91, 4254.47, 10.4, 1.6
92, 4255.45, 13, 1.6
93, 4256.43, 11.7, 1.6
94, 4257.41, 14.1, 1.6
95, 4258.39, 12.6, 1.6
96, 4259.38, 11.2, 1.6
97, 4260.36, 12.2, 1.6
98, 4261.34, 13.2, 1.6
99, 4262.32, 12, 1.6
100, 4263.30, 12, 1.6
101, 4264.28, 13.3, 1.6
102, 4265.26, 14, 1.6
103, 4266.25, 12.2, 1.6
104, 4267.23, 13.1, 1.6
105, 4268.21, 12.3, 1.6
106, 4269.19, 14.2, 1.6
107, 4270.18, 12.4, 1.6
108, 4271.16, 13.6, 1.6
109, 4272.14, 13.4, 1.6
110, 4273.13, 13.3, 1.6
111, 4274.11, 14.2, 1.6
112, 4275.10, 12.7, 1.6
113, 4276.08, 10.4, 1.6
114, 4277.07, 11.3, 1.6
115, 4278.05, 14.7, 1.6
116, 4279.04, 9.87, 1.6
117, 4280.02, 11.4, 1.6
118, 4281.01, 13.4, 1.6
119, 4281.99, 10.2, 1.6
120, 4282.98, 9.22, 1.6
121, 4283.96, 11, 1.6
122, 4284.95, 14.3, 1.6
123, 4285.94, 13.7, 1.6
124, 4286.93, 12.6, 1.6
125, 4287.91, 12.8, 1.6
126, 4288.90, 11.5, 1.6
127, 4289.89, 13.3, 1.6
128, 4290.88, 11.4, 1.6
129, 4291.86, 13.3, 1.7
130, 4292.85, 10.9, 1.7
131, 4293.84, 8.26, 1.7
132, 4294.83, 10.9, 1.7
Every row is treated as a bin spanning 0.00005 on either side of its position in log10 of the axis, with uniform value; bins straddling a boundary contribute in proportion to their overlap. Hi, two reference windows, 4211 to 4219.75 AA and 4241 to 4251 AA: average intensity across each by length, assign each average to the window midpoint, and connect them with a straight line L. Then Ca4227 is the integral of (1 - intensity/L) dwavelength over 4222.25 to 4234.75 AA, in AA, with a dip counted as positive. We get 1.8 AA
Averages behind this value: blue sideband 14.4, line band 11.6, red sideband 12.4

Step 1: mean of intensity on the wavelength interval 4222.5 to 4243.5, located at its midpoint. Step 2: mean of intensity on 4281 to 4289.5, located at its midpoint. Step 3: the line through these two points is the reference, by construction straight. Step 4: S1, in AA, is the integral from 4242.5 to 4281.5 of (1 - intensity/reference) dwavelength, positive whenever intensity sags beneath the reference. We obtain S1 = -2.0 AA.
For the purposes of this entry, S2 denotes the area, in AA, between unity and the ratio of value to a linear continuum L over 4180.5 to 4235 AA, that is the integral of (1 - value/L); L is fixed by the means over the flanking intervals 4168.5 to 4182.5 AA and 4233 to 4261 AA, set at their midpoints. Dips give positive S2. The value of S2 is -2.8 AA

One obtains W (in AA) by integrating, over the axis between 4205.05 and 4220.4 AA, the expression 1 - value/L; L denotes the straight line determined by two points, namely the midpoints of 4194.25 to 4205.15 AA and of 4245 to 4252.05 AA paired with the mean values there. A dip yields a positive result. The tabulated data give -2.4 AA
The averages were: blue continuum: 11.6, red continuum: 12.1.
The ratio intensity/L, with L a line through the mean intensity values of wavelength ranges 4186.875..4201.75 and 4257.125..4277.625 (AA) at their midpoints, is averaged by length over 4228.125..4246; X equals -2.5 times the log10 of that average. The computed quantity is 0.05 mag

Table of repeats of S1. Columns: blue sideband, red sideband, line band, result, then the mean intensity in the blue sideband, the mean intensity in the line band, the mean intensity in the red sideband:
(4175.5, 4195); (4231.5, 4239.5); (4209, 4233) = -2.3 AA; 12.2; 12.9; 11.6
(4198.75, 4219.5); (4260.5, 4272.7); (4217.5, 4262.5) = 4.0 AA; 13.3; 12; 13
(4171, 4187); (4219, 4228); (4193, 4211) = -0.2 AA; 11.8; 11.9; 11.9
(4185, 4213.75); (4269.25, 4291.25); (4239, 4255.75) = 0.3 AA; 12.2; 12.1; 12.3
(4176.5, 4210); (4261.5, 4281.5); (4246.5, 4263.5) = 0.5 AA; 12.1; 12.2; 12.7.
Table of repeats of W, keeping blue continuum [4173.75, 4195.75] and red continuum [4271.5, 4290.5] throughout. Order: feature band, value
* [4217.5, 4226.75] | 0.3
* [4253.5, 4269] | -0.4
